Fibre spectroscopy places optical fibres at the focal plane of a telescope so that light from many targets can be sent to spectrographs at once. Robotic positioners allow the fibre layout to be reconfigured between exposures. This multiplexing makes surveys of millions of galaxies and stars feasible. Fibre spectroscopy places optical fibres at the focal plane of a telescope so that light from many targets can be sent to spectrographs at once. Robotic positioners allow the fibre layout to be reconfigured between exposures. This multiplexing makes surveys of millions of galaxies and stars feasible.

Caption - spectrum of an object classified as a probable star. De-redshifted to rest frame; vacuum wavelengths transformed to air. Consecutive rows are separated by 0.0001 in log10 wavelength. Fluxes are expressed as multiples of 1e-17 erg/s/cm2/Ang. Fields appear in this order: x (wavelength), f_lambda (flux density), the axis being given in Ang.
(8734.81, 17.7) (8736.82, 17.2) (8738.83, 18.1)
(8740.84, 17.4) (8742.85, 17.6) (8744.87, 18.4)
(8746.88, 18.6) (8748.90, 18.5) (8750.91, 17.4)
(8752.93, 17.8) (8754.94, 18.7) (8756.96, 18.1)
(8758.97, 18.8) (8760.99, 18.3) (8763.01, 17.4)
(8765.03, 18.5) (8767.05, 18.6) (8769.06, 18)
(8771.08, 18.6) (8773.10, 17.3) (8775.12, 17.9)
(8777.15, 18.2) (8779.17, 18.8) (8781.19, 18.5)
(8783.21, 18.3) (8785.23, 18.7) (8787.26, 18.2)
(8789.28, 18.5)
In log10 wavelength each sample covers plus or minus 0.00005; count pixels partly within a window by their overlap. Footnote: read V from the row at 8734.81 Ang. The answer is 17.7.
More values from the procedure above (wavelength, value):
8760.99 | 18.3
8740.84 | 17.4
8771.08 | 18.6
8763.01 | 17.4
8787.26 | 18.2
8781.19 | 18.5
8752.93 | 17.8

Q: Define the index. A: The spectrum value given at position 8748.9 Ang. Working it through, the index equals 18.5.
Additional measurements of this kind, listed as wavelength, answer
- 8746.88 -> 18.6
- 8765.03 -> 18.5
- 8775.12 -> 17.9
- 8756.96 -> 18.1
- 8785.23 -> 18.7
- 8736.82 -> 17.2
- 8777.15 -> 18.2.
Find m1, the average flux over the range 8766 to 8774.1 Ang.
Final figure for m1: 18.1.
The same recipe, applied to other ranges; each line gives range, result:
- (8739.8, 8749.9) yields 18.1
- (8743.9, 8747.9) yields 18.5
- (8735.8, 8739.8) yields 17.7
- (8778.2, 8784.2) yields 18.5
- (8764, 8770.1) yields 18.4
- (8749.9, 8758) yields 18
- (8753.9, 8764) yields 18.3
